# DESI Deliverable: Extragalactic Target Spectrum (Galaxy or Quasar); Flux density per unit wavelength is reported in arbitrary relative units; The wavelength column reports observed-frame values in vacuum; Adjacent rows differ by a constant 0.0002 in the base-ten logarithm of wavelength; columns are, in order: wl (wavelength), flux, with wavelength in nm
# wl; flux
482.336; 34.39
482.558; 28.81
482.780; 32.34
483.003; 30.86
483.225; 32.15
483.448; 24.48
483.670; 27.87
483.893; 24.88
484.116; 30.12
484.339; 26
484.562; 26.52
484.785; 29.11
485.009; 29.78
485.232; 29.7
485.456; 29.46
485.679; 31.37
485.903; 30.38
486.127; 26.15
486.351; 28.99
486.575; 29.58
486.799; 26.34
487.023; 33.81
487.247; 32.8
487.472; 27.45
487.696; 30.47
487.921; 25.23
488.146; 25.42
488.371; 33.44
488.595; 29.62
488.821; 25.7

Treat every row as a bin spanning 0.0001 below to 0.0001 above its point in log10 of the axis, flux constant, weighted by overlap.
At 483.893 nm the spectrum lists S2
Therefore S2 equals 24.88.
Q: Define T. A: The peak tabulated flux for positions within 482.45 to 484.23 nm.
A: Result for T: 32.34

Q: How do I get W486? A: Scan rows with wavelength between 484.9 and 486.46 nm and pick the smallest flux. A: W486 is 26.15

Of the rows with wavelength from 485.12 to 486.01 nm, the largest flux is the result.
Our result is 31.37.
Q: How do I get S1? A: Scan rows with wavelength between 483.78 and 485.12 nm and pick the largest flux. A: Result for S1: 30.12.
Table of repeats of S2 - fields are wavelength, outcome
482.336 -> 34.39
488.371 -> 33.44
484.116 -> 30.12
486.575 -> 29.58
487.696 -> 30.47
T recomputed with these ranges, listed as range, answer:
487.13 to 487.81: 32.8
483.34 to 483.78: 27.87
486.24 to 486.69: 29.58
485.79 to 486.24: 30.38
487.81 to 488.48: 33.44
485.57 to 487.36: 33.81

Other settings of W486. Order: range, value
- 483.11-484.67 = 24.48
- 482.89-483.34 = 30.86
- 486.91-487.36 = 32.8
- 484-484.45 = 26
